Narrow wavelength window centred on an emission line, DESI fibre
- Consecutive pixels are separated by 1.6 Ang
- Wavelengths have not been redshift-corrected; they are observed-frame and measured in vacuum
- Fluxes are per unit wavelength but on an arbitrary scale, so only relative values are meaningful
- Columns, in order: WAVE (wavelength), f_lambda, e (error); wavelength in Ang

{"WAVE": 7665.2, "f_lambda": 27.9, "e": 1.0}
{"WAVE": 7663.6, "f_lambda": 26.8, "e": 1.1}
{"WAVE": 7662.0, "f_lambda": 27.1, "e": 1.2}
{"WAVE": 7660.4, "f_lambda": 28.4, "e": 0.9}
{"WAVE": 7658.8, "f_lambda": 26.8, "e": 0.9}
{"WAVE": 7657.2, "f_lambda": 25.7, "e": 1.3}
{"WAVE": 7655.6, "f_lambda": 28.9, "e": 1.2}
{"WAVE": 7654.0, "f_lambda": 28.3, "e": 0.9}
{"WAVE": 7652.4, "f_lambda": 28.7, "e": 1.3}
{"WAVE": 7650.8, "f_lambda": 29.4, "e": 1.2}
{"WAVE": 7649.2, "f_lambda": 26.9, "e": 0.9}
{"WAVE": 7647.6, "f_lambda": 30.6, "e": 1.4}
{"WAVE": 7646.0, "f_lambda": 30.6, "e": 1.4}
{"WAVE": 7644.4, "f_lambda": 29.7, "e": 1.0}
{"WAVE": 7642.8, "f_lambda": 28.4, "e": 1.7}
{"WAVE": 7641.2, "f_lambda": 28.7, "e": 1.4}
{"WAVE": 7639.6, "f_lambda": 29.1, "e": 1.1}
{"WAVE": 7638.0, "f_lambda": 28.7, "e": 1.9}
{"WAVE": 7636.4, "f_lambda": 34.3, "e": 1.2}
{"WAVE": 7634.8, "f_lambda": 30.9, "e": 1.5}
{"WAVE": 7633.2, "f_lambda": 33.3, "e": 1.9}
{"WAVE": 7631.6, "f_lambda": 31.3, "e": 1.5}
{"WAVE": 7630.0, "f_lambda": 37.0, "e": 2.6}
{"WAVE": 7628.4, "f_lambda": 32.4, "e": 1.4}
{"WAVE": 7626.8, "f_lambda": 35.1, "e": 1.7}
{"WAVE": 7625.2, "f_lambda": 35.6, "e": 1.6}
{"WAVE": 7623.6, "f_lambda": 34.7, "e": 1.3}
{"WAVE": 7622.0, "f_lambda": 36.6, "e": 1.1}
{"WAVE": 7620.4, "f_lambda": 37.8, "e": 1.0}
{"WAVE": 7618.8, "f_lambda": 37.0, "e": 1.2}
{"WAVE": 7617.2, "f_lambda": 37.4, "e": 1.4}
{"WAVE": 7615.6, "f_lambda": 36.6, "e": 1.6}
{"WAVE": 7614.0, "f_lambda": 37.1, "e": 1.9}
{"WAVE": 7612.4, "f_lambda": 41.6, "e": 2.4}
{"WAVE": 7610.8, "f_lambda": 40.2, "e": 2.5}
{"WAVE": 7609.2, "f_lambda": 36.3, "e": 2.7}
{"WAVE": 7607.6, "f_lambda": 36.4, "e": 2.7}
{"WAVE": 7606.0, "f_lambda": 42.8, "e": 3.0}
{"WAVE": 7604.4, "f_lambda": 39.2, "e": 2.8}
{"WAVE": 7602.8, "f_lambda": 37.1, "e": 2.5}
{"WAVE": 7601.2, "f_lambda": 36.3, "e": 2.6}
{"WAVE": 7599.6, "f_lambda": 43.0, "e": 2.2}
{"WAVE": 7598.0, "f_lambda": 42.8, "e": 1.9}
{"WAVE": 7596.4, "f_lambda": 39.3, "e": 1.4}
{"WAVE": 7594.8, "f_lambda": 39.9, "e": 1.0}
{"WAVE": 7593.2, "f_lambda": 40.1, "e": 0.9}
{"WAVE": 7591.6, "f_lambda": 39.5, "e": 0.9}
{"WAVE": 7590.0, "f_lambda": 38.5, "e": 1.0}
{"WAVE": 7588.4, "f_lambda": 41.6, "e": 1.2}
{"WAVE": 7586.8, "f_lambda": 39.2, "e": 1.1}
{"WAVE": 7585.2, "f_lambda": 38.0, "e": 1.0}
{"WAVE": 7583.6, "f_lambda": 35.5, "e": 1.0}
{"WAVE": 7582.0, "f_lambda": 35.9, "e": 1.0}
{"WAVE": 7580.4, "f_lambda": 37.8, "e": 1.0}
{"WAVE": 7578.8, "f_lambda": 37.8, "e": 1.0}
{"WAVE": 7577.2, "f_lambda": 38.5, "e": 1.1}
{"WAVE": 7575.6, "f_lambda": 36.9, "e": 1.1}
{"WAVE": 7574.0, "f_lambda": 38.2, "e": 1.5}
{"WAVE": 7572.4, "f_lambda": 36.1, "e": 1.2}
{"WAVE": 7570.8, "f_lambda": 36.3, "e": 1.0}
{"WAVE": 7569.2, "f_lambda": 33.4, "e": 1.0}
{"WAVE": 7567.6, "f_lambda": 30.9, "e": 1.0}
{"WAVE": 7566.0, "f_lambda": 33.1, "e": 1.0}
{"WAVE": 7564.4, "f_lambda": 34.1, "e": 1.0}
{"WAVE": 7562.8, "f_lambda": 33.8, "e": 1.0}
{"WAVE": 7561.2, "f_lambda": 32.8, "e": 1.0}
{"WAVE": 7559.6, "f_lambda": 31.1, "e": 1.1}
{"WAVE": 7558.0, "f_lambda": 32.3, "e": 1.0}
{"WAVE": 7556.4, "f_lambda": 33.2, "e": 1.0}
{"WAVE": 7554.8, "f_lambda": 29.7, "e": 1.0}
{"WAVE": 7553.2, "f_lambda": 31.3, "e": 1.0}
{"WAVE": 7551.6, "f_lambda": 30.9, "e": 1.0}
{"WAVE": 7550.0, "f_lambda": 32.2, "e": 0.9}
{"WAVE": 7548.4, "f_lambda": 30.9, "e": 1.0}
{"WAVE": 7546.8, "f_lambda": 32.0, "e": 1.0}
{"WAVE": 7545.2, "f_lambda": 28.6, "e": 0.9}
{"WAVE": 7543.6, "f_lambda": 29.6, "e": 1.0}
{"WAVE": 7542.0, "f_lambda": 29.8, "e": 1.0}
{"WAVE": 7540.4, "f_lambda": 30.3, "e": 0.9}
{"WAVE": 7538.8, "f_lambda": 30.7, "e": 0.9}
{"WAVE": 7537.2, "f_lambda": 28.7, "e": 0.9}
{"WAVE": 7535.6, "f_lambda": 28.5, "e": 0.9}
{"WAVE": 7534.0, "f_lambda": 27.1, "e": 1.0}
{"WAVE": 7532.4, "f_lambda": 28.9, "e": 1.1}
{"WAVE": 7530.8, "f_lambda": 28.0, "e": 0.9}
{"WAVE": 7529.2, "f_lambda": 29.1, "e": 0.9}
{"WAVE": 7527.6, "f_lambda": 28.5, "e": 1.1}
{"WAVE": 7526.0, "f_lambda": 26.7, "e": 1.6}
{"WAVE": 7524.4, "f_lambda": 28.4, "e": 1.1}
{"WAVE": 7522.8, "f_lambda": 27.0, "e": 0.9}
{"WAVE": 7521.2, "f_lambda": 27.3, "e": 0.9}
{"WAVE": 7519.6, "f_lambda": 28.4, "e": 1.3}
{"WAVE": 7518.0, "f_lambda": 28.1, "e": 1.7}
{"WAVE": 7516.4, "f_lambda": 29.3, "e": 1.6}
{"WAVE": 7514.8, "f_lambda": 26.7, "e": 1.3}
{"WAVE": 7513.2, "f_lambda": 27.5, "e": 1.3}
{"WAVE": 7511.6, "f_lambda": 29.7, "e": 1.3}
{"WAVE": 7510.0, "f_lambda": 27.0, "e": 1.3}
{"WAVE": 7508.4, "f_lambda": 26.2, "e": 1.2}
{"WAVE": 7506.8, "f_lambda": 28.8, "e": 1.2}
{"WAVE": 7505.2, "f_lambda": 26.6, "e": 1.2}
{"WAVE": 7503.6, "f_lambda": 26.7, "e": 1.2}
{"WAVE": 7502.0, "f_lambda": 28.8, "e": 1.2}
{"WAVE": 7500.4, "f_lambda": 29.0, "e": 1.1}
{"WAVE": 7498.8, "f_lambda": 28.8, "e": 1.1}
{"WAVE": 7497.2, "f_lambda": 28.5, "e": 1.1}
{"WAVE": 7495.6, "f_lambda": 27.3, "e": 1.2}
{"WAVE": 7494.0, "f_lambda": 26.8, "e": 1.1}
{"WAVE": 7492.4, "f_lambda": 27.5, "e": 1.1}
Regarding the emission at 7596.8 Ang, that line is Mg II 2798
